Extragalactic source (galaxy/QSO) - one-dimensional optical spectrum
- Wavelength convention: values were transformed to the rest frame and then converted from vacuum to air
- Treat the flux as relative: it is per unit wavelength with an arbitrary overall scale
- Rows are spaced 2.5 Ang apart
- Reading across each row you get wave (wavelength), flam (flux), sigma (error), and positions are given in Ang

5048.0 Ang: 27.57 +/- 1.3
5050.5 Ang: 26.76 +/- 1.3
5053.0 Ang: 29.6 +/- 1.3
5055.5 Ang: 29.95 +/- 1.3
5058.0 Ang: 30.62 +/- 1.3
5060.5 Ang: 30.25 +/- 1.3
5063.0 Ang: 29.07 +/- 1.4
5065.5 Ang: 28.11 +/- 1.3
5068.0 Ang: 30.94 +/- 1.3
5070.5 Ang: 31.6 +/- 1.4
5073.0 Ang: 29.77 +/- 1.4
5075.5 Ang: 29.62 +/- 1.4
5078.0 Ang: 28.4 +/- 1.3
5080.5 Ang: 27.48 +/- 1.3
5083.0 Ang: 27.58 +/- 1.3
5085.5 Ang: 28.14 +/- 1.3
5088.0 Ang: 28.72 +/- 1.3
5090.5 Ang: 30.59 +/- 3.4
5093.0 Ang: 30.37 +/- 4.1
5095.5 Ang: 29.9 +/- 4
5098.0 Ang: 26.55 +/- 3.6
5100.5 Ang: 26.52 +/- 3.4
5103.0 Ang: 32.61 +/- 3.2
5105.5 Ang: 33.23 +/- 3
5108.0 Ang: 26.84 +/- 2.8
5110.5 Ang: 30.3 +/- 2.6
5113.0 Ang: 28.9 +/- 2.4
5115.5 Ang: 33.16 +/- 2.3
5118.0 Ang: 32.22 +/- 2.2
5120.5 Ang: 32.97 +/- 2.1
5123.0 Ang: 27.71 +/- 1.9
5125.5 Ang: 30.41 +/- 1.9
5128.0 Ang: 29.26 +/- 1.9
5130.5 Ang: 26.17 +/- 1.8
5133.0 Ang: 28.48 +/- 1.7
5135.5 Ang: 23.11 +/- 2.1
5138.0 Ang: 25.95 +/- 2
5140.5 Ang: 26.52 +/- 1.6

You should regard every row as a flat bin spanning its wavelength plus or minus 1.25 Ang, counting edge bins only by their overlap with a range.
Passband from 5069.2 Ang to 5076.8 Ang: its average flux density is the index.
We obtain 30.3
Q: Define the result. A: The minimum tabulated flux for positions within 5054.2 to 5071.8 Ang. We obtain 28.11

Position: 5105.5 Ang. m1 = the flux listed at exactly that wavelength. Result 33.23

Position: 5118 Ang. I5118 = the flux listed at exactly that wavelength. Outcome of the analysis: 32.22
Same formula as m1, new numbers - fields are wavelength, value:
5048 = 27.57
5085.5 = 28.14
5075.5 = 29.62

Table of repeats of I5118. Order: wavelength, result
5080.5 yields 27.48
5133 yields 28.48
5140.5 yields 26.52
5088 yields 28.72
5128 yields 29.26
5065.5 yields 28.11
